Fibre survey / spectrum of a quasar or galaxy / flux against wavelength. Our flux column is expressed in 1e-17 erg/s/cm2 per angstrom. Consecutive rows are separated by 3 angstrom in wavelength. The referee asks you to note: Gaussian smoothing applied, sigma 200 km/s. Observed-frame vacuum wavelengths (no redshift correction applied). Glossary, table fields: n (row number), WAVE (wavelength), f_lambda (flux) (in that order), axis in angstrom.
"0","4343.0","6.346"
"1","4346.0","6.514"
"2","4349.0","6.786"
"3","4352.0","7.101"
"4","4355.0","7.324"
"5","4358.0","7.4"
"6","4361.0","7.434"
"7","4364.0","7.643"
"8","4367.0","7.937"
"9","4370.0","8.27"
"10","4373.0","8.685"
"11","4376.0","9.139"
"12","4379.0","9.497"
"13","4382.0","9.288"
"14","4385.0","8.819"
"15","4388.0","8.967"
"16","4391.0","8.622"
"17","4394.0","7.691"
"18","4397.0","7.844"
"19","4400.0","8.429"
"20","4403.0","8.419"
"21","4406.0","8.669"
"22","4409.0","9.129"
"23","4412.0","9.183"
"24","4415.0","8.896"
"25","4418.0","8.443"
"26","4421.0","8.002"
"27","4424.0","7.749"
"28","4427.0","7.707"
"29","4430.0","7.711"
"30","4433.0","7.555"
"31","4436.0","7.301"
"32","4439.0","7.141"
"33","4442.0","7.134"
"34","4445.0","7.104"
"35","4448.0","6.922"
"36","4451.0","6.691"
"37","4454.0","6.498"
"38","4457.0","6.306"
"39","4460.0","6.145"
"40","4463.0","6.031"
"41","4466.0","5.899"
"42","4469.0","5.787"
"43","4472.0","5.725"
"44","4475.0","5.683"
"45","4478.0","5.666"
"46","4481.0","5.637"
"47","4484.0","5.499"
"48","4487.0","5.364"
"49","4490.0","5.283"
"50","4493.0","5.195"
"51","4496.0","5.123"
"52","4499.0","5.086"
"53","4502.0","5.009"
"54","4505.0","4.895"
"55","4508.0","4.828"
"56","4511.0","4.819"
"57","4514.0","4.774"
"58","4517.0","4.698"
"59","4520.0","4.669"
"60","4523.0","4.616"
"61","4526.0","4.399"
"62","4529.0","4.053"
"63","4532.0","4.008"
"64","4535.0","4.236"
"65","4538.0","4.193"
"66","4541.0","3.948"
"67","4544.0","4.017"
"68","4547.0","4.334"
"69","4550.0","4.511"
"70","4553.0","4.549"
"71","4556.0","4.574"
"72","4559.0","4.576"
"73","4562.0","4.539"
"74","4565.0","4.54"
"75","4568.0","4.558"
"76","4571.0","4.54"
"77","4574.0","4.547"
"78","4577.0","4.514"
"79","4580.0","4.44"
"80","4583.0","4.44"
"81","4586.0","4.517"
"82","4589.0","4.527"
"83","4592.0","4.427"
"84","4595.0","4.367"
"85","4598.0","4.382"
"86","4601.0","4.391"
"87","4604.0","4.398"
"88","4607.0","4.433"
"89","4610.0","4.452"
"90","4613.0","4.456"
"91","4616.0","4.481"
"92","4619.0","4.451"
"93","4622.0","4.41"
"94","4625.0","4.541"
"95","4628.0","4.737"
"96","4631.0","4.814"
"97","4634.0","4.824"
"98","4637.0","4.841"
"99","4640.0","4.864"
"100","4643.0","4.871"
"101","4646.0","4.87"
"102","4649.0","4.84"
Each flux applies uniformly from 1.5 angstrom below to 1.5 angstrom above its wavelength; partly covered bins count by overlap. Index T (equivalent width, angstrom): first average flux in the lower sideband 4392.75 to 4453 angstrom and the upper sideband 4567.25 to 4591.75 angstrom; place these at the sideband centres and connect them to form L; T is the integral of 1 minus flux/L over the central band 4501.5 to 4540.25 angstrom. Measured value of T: 8.3 angstrom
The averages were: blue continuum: 7.88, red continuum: 4.5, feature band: 4.53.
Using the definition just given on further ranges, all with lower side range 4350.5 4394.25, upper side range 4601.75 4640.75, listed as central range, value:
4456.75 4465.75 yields 1.10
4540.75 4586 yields 8.10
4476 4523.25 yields 9.61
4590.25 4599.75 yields 1.10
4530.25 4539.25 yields 2.64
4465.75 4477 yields 1.74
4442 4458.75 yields 0.90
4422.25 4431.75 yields -0.34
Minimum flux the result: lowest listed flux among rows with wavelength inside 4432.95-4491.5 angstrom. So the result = 5.283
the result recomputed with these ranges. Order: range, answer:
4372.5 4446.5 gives 7.104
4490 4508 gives 4.828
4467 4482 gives 5.637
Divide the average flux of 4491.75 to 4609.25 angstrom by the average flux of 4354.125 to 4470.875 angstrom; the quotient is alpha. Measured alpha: 0.6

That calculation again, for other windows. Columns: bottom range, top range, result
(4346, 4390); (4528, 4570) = 0.53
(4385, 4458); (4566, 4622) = 0.57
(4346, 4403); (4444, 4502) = 0.72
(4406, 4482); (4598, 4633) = 0.64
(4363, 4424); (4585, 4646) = 0.53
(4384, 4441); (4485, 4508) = 0.62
